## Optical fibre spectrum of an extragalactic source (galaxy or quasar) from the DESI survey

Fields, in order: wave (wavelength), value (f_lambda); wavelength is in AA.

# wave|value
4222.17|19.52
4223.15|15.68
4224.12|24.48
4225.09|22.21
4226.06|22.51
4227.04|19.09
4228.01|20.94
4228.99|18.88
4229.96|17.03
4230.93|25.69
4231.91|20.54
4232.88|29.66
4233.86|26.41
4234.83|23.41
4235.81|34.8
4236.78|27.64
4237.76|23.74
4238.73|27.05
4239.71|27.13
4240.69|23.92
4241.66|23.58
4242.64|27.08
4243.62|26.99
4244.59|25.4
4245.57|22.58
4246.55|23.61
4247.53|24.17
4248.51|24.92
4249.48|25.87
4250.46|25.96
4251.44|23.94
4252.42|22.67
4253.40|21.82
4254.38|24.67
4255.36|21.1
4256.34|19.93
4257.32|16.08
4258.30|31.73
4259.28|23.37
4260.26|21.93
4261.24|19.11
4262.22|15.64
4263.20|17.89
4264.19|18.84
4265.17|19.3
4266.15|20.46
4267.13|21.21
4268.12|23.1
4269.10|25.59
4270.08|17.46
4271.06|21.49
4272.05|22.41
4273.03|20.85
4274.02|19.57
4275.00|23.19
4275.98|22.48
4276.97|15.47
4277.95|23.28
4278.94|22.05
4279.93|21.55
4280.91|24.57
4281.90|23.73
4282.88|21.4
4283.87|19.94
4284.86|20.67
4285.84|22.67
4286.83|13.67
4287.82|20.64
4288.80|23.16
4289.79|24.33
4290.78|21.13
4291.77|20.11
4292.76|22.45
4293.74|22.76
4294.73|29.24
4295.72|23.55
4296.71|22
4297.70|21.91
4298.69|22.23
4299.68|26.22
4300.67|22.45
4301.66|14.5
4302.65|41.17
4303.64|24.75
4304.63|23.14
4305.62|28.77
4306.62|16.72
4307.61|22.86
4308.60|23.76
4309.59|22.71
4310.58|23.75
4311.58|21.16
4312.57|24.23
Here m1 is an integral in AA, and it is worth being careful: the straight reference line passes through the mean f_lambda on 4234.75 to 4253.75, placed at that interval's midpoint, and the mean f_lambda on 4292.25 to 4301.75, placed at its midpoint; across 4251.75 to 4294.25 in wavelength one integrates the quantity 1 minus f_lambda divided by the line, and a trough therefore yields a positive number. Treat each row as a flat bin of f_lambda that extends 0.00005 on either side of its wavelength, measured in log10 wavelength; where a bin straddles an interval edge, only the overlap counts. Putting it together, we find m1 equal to 5.0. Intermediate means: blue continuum 25.4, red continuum 23.1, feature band 21.3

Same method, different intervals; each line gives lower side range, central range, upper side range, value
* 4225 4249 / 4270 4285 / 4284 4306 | 1.4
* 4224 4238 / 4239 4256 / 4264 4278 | -1.3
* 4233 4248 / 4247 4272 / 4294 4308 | 3.4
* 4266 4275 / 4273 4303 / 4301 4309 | 0.9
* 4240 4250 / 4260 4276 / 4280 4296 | 1.9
